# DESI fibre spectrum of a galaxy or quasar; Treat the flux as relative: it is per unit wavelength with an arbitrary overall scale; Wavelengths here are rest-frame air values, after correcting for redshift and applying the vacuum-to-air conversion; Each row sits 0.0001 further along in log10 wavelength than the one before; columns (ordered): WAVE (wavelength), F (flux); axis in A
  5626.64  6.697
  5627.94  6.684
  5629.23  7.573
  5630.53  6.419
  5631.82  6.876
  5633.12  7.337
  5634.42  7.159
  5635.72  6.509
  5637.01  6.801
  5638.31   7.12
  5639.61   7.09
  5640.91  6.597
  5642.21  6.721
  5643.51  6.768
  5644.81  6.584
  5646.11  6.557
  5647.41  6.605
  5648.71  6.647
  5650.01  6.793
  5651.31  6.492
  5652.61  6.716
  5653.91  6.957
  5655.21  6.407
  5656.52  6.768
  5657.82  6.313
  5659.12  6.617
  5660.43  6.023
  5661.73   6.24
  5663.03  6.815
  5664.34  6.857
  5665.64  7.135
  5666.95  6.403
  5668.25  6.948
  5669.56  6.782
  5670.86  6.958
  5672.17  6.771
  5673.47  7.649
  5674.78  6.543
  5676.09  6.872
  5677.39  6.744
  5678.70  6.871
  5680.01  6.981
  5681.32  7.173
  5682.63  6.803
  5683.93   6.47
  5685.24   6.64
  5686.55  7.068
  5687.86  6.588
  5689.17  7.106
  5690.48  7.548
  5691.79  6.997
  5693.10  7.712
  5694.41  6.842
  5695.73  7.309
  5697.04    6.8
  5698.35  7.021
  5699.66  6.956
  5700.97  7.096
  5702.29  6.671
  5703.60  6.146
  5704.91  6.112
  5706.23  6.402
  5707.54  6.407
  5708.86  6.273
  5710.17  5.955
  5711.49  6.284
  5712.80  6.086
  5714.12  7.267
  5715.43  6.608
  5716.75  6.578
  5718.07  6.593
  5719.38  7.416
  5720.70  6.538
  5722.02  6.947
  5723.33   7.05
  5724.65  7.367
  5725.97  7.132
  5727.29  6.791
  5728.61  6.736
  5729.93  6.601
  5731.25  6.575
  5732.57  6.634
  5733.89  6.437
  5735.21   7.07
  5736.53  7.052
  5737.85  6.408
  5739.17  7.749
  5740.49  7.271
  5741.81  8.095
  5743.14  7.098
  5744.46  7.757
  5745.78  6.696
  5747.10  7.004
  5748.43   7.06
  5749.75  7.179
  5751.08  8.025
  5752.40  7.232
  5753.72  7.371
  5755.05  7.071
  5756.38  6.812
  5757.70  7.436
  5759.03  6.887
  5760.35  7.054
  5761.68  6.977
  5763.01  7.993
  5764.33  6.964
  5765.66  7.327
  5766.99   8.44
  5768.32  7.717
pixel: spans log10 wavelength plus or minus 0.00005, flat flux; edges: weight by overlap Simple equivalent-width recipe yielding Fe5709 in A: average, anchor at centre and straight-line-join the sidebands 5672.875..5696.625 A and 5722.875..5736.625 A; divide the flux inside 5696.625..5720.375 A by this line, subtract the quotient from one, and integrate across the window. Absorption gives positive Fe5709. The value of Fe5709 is 1.1 A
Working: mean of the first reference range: 6.99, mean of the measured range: 6.59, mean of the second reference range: 6.84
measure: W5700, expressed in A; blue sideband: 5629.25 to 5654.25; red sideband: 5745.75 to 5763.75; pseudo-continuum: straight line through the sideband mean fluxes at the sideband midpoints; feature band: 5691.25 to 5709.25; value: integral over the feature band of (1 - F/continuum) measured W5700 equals 0.6 A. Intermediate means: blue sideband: 6.79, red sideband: 7.22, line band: 6.77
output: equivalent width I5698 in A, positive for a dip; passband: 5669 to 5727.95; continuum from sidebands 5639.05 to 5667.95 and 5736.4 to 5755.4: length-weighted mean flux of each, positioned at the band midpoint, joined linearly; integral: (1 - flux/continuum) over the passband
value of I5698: 1.1 A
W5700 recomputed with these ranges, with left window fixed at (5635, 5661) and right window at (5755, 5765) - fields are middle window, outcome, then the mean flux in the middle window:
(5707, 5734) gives 1.1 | 6.68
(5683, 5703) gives -0.4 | 6.98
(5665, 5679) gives -0.2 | 6.88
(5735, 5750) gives -0.3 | 7.21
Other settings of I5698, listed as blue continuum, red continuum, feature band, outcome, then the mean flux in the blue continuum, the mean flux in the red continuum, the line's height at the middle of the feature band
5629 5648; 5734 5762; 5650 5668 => 0.8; 6.83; 7.19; 6.9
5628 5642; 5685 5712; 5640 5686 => 0.9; 6.93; 6.76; 6.86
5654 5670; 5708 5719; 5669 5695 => -1.6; 6.62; 6.48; 6.56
